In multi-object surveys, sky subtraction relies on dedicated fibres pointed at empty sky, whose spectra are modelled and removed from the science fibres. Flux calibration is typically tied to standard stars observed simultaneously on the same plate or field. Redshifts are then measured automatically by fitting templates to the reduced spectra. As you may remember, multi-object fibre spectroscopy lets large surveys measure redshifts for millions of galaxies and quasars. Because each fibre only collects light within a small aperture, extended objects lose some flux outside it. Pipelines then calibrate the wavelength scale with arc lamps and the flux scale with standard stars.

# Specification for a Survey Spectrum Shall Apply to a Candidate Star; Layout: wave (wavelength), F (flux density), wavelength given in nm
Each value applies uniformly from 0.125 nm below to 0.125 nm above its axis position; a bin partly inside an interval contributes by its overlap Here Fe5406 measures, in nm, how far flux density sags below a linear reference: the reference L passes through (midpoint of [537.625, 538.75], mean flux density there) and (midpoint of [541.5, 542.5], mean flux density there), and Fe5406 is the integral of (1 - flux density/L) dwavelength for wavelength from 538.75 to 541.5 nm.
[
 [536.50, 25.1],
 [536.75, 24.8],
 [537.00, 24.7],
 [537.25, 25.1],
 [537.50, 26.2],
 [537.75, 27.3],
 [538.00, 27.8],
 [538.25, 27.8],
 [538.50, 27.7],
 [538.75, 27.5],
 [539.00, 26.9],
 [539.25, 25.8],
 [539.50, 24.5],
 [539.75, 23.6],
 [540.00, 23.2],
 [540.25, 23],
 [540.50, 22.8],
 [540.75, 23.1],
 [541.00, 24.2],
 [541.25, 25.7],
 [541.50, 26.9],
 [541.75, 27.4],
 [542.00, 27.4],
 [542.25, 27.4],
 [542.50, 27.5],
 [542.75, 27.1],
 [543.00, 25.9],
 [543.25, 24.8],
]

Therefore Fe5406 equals 0.29 nm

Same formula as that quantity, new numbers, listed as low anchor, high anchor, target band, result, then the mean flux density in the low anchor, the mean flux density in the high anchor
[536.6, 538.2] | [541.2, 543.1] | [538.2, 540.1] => 0.040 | 26.1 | 27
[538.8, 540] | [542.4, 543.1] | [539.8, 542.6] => 0.087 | 25.1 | 26.8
